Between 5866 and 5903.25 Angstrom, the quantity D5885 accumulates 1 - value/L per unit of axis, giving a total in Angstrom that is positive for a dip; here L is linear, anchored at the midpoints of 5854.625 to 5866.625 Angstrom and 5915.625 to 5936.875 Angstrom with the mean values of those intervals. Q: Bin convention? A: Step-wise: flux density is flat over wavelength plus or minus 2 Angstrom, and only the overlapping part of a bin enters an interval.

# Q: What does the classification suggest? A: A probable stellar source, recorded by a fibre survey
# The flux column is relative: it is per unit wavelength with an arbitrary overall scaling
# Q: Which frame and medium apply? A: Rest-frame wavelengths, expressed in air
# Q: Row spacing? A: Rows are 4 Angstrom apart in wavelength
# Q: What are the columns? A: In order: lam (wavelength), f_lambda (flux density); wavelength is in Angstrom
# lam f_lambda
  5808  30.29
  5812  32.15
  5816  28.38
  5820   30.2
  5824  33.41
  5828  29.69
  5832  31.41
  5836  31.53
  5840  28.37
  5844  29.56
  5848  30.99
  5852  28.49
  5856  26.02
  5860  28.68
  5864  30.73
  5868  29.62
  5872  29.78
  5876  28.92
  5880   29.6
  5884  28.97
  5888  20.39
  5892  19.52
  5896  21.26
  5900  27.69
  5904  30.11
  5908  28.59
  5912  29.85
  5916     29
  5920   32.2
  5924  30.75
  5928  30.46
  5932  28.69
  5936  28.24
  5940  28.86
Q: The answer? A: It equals 3.61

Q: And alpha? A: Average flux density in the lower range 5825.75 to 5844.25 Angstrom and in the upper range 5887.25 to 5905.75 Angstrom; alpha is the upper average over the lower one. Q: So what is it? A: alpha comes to 0.79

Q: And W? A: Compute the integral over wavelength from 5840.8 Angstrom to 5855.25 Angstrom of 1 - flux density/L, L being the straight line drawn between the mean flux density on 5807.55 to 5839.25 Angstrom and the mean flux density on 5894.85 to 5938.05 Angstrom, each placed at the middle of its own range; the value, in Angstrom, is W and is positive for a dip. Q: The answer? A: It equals 0.51 Angstrom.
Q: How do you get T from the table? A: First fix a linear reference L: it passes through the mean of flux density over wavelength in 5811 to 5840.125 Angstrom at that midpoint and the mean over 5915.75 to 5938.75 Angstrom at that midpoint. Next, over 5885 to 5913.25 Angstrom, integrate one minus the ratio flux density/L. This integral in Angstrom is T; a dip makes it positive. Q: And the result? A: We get 4.49 Angstrom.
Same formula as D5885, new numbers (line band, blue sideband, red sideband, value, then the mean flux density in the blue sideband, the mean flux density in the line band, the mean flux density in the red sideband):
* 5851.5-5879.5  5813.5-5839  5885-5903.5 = -2.79 Angstrom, 30.7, 29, 23.2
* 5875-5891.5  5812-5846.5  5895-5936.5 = 1.89 Angstrom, 30.4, 26.2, 29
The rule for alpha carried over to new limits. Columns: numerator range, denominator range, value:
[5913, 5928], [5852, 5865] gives 1.08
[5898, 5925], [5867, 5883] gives 1.01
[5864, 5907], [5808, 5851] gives 0.88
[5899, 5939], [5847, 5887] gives 1.02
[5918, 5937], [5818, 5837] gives 0.97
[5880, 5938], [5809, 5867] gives 0.92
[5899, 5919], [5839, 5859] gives 1.02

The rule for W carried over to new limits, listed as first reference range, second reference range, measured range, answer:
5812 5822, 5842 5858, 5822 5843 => -1.1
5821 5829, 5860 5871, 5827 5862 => 1.6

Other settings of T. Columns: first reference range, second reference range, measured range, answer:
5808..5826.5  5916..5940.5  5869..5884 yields 0.5 Angstrom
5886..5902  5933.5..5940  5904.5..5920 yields -3.0 Angstrom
